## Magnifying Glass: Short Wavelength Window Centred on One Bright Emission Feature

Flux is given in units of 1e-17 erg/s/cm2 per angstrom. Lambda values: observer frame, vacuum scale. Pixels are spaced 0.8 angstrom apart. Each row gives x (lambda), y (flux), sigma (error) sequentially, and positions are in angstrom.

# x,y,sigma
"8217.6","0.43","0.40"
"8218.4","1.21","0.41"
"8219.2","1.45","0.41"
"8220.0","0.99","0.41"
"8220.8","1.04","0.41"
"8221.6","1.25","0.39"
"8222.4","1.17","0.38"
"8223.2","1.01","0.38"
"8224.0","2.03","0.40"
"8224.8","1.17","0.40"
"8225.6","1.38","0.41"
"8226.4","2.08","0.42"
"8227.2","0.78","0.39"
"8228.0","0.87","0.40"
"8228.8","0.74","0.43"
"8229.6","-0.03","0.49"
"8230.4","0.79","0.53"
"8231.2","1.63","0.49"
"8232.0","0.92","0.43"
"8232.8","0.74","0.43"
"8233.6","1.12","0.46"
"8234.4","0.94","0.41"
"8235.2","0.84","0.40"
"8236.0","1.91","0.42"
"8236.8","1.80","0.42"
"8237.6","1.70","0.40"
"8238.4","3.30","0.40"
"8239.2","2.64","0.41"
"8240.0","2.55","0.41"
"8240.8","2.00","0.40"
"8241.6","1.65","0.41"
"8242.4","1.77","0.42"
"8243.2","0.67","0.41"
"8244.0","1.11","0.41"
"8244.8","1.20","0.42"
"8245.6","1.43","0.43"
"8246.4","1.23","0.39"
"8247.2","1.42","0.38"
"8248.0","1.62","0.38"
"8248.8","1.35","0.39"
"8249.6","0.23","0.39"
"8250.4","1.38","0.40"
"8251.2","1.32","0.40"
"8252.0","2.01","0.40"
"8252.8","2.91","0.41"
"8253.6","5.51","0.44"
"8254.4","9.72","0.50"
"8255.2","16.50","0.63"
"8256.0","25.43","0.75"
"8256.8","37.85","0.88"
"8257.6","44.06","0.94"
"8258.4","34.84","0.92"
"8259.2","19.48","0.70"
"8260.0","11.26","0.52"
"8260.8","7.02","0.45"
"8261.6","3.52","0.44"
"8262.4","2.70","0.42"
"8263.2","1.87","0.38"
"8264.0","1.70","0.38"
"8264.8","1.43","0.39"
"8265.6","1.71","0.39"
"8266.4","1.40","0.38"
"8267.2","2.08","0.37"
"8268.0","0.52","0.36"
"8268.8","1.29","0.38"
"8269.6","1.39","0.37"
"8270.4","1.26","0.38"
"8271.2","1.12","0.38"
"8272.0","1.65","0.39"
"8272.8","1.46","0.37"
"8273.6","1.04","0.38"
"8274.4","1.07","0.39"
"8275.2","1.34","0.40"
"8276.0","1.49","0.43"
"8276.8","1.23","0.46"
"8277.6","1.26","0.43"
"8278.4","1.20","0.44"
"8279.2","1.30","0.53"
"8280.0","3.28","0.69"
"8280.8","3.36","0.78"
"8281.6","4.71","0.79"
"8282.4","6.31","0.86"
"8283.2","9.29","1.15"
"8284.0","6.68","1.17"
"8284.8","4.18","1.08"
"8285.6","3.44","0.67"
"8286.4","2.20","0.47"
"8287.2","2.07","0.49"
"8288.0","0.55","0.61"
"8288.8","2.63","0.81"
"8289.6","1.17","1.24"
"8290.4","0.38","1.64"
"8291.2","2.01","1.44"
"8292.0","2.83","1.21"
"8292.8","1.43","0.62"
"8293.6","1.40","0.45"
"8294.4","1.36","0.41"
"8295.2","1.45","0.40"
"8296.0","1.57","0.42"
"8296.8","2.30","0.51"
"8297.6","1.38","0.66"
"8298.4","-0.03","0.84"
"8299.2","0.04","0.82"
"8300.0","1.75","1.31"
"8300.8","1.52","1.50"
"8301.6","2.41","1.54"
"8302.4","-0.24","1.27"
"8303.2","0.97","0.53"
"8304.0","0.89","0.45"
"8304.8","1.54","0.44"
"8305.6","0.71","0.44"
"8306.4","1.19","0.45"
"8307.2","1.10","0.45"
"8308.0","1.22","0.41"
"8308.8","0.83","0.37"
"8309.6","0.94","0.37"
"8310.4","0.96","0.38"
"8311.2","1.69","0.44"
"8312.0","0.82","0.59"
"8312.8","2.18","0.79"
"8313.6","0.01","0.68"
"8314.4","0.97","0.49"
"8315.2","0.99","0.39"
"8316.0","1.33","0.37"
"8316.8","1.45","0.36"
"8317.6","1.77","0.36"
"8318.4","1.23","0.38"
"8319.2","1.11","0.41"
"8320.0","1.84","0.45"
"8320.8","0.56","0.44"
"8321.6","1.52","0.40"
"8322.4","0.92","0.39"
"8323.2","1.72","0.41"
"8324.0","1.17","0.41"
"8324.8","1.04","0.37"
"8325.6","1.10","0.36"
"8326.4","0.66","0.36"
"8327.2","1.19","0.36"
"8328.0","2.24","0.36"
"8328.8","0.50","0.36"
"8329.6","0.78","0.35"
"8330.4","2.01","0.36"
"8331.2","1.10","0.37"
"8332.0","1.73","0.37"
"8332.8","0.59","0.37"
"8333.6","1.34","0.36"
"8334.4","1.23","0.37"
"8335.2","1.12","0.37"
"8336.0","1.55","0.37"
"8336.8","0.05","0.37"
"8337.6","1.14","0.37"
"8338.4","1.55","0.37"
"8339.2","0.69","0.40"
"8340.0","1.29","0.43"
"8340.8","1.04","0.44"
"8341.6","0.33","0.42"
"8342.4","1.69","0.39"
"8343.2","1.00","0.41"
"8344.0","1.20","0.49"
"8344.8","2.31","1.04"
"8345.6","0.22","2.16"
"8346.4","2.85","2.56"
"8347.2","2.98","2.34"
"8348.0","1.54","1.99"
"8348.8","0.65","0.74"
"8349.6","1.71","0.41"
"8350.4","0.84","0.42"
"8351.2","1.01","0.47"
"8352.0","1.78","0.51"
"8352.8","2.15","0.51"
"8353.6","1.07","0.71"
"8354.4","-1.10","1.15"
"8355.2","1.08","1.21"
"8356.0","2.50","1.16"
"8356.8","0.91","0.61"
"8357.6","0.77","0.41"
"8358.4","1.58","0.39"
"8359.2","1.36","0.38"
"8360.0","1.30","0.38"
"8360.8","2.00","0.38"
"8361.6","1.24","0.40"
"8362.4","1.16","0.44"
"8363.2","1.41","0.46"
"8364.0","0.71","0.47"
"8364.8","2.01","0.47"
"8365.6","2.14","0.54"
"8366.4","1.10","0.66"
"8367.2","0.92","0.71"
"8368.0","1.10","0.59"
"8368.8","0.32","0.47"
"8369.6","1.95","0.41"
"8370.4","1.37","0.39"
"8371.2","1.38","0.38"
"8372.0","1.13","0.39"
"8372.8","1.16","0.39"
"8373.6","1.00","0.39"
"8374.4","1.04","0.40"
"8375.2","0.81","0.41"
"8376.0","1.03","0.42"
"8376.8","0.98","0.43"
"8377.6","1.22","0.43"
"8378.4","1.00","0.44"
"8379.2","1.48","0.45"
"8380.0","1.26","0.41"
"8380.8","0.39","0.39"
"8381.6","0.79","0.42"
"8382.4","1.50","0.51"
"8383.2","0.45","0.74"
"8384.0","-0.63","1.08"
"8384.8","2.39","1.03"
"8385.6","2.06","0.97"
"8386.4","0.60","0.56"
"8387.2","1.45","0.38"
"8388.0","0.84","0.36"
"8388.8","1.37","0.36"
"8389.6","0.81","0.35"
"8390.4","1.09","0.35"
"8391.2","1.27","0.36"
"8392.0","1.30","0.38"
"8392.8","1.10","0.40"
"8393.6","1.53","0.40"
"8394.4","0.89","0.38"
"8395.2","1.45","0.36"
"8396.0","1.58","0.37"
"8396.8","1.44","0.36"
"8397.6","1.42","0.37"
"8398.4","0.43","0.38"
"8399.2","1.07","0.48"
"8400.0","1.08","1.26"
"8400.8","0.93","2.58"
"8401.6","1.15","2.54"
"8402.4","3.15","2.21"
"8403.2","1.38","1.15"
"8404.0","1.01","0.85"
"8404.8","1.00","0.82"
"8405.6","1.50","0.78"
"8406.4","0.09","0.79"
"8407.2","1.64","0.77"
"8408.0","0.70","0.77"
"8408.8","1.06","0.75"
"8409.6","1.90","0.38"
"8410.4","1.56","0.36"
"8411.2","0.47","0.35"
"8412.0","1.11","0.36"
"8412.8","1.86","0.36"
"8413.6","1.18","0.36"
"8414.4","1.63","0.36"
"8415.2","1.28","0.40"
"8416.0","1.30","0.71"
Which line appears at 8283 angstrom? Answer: [N II] 6583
